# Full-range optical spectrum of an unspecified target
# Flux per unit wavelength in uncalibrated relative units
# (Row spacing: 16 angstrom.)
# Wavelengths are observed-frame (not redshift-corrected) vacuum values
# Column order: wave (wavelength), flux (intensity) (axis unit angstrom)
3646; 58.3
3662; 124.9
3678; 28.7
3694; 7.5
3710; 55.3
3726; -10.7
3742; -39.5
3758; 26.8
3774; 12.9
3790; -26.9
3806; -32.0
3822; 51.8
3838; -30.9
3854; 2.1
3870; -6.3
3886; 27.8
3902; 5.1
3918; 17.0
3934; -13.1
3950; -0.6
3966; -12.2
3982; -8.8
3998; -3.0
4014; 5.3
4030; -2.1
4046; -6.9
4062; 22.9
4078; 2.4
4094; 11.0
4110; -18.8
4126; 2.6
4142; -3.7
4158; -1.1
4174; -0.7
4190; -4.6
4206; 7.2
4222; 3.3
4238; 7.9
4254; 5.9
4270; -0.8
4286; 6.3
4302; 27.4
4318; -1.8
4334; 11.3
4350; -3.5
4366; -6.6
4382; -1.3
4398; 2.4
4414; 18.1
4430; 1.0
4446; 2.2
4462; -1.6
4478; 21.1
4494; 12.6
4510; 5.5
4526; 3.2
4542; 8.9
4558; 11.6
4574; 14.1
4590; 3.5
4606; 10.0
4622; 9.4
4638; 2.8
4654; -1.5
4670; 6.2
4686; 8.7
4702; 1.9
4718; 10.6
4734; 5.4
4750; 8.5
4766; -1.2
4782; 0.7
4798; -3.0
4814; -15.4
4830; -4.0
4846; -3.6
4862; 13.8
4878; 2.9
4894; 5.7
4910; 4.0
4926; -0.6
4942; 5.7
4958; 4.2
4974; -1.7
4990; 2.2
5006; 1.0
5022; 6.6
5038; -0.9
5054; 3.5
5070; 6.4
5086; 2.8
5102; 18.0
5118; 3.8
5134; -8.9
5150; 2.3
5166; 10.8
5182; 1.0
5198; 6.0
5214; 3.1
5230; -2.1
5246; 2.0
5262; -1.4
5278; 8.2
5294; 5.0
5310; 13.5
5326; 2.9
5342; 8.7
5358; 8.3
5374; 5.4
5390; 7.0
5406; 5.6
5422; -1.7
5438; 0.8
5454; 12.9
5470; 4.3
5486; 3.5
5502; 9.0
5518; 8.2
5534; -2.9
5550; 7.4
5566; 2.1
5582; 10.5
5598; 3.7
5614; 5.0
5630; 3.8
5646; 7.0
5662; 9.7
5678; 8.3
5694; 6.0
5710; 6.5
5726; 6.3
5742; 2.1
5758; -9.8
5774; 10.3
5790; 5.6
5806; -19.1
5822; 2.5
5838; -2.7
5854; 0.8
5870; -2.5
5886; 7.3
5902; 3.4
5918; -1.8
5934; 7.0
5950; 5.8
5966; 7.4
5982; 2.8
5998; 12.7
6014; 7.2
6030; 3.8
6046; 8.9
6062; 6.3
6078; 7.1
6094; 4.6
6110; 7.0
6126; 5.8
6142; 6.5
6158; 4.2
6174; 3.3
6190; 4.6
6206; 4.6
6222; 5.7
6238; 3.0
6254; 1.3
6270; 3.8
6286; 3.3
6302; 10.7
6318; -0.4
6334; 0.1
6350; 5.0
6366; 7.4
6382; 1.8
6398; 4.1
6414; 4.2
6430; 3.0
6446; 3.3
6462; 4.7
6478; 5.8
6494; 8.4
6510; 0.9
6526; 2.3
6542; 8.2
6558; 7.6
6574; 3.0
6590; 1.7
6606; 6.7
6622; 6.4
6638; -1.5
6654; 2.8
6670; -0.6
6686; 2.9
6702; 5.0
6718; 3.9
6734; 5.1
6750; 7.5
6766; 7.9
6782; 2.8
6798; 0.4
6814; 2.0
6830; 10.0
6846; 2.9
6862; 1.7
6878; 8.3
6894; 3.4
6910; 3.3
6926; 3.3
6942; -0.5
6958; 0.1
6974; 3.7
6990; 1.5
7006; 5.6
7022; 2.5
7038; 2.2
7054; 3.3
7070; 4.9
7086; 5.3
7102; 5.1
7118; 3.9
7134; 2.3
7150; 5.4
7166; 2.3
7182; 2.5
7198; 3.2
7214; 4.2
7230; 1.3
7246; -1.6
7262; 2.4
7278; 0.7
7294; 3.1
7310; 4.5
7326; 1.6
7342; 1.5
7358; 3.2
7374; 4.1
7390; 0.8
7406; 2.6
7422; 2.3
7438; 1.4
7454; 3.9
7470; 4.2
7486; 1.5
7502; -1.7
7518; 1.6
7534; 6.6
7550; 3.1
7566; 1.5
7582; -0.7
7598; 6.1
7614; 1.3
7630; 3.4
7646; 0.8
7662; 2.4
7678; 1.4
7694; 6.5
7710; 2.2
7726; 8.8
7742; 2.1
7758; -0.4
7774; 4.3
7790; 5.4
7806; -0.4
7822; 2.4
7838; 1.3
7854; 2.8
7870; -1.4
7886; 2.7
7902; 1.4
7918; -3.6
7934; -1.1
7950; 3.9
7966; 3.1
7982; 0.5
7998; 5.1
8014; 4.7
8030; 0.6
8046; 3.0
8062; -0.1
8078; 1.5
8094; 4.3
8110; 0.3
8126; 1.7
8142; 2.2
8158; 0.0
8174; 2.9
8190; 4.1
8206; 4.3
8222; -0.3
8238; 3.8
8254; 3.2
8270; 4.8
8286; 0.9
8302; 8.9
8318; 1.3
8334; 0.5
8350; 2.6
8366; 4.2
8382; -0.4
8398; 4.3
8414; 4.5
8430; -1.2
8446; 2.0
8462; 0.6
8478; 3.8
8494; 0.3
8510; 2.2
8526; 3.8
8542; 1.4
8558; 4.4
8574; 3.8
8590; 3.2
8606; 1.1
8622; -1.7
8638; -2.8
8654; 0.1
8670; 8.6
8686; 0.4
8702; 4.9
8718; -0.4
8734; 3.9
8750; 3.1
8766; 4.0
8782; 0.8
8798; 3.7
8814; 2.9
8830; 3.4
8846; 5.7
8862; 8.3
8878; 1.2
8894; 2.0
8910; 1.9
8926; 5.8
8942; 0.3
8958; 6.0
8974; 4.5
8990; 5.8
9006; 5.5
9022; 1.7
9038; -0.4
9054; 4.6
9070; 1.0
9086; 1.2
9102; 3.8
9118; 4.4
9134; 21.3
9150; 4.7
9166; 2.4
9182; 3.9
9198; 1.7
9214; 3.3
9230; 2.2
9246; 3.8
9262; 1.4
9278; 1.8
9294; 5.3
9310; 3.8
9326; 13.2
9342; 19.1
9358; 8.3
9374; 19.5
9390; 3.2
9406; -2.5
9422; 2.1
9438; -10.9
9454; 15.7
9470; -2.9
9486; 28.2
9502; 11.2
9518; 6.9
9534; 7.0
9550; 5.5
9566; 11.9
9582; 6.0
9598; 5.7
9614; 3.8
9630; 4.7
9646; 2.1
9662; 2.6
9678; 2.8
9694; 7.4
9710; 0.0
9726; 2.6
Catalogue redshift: 1.450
